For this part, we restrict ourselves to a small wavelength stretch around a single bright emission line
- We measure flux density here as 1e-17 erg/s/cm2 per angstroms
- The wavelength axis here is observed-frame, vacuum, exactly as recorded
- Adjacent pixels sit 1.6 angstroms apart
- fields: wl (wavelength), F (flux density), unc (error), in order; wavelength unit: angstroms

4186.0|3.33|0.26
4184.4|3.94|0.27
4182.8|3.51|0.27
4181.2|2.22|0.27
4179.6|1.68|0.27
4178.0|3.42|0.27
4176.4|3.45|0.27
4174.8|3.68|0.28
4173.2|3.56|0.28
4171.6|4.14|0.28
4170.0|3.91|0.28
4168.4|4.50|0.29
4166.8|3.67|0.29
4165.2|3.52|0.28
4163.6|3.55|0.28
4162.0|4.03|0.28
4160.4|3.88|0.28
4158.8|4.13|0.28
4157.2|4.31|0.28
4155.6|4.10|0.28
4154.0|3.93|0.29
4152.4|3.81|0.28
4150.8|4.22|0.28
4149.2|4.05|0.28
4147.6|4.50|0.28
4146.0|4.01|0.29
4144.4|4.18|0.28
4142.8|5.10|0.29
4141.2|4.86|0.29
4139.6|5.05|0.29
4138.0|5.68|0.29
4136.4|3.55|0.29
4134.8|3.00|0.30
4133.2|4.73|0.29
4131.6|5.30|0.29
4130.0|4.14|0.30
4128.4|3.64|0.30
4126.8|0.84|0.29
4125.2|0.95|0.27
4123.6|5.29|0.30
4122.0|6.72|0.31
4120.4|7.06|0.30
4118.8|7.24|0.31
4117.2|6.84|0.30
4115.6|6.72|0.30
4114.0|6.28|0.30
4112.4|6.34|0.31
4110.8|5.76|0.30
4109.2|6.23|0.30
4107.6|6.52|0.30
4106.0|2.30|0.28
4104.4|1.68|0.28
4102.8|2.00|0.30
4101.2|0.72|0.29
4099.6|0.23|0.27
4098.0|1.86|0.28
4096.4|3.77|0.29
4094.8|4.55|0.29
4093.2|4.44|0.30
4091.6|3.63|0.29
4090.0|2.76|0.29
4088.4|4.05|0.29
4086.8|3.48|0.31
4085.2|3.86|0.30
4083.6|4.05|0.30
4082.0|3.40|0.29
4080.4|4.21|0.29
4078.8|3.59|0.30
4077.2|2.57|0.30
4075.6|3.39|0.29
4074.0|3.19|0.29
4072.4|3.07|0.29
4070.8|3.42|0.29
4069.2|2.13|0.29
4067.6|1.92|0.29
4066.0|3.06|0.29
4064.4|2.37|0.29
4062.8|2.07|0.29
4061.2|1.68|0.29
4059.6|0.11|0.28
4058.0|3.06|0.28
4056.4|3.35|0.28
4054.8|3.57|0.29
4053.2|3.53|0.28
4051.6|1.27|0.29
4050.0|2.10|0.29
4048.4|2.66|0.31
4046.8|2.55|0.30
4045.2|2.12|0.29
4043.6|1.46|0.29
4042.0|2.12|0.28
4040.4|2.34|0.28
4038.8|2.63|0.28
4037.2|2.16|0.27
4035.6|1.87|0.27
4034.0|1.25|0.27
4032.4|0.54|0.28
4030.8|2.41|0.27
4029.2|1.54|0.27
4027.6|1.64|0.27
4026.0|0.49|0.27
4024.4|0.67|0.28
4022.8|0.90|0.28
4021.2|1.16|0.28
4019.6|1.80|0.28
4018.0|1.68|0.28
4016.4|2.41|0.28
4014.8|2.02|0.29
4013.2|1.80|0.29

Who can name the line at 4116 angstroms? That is Lyman alpha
